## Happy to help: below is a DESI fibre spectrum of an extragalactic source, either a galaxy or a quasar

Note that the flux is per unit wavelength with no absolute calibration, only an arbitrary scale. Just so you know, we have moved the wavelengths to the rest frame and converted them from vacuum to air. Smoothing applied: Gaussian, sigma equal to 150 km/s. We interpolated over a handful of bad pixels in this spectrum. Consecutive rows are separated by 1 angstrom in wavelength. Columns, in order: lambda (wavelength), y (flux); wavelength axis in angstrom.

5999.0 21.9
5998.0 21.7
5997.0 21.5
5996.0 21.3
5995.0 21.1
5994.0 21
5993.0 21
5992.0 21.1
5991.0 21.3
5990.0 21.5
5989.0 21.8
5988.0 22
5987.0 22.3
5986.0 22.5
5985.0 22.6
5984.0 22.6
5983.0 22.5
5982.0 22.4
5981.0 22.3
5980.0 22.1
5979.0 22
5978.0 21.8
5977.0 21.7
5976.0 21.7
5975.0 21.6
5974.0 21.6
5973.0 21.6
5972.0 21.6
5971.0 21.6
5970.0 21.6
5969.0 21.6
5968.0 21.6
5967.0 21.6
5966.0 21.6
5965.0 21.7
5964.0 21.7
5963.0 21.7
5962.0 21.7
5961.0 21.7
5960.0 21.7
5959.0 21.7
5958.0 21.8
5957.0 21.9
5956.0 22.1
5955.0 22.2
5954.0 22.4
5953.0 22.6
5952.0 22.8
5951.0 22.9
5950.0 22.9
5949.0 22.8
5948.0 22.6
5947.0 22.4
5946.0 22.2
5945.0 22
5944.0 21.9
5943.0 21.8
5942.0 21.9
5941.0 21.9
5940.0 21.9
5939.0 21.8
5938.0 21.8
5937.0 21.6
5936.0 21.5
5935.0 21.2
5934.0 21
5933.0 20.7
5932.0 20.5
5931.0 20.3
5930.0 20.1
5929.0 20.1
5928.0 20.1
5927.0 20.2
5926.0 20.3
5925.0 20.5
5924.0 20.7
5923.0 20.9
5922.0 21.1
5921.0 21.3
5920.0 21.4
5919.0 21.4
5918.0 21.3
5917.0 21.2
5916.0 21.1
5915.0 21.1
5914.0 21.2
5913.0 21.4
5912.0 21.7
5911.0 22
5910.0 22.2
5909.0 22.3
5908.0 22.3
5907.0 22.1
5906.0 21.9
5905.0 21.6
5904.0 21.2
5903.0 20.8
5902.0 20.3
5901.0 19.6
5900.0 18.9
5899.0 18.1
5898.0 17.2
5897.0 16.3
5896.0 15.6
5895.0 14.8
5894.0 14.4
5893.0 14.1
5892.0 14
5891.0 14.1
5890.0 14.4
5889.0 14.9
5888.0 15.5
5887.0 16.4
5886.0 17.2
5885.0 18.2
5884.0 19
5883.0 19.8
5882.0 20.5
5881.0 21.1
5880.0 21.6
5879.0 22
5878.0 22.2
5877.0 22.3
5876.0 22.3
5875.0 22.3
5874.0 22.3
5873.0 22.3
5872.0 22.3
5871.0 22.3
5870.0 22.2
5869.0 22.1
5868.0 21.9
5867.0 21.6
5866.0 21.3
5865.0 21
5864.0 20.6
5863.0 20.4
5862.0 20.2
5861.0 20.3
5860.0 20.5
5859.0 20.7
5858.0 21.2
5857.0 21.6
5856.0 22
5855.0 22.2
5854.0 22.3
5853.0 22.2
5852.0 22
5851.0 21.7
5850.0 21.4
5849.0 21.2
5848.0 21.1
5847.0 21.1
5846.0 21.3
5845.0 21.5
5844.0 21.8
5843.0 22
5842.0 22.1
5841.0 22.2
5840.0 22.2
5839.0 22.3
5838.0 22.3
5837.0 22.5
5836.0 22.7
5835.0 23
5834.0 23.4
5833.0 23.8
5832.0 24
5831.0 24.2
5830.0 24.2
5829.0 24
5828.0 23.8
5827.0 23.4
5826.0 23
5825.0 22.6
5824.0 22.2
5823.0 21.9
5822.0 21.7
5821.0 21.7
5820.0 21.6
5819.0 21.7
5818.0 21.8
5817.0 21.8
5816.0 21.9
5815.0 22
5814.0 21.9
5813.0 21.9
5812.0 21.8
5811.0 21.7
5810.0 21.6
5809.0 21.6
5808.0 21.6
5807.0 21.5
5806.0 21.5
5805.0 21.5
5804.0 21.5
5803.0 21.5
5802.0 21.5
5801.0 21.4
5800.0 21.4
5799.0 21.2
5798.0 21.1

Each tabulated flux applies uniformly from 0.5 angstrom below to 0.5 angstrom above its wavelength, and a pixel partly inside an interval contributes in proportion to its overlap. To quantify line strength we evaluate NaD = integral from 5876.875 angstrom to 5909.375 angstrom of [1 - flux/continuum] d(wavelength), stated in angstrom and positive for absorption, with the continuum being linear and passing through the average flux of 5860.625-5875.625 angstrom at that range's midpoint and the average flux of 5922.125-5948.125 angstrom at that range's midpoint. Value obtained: 4.3 angstrom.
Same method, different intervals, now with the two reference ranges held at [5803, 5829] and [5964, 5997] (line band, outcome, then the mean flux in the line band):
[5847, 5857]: 0.1 angstrom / 21.7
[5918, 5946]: 0.9 angstrom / 21.1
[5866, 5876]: -0.1 angstrom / 22.1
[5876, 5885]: 0.4 angstrom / 21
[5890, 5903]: 3.2 angstrom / 16.5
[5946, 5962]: -0.4 angstrom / 22.3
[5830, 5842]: -0.6 angstrom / 23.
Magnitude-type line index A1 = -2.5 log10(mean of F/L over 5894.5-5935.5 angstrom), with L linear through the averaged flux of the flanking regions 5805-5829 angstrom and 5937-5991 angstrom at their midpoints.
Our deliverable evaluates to 0.08 mag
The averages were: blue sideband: 22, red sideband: 22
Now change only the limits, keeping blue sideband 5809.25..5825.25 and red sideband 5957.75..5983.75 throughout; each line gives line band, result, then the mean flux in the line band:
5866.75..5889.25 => 0.063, 20.6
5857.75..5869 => 0.046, 20.9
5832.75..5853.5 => -0.011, 22.1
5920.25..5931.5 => 0.065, 20.5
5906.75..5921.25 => 0.011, 21.6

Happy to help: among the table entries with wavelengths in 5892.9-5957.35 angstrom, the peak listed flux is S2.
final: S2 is 22.9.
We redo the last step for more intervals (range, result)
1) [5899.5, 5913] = 22.3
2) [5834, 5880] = 23.4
